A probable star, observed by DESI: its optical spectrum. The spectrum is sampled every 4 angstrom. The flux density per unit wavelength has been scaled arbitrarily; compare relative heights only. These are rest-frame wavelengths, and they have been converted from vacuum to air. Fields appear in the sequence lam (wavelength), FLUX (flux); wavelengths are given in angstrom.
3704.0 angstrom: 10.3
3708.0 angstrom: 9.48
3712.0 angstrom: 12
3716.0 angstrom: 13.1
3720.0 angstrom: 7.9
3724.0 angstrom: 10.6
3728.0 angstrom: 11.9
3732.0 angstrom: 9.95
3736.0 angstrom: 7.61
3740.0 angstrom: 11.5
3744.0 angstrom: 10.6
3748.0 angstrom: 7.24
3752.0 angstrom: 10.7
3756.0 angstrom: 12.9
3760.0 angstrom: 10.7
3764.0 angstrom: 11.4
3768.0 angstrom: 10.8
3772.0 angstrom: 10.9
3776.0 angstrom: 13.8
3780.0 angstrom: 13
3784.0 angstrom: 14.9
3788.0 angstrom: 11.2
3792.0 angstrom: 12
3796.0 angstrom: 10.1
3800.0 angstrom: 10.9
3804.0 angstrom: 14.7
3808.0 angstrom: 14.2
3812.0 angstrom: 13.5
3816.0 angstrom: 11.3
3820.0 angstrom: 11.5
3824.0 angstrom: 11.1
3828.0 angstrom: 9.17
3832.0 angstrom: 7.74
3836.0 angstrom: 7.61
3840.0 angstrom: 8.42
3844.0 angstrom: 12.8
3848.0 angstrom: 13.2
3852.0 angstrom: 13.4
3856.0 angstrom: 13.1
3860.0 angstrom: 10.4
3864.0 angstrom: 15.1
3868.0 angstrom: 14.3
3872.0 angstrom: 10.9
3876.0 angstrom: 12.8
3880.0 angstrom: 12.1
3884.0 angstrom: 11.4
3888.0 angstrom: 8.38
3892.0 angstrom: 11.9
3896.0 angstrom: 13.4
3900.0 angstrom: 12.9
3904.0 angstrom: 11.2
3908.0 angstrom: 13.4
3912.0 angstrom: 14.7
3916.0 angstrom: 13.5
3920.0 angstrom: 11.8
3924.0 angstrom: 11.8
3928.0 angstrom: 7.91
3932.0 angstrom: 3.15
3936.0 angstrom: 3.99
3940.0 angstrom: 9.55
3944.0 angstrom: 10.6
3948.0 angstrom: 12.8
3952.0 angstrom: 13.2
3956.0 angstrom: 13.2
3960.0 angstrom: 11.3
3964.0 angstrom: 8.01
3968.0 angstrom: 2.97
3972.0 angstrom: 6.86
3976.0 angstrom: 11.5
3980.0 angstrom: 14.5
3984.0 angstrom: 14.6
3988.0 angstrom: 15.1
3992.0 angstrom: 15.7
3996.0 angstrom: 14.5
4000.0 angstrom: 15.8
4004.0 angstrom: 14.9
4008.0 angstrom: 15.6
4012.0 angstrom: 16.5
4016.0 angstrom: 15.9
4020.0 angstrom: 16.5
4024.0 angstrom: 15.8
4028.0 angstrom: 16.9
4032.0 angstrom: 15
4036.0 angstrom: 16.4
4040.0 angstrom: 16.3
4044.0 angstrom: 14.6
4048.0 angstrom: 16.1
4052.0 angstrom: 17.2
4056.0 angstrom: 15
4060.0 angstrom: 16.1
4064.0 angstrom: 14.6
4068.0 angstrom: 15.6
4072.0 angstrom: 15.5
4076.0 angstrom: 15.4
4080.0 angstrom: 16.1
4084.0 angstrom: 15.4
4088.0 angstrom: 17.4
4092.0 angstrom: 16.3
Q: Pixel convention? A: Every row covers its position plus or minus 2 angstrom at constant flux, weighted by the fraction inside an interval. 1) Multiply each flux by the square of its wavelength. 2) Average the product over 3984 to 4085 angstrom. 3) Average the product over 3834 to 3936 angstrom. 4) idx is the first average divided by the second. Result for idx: 1.48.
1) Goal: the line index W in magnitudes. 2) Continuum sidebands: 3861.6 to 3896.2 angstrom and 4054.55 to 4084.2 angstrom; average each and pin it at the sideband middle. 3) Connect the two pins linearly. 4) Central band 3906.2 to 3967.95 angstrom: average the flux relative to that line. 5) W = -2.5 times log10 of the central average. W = 0.260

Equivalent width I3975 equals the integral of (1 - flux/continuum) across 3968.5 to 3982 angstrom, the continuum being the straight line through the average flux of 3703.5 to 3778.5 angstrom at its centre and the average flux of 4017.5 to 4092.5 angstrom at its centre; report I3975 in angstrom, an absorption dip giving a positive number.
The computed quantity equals 4.2 angstrom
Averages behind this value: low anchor 10.7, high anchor 15.9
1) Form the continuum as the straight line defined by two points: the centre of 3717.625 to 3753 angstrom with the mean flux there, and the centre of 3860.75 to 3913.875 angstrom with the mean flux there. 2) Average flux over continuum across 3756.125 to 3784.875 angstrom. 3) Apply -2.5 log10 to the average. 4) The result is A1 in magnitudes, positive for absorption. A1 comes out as -0.17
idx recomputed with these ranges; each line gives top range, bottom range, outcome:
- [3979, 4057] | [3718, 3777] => 1.71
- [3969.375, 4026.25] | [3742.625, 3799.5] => 1.42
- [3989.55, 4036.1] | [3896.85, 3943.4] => 1.59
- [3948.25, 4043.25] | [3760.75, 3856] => 1.30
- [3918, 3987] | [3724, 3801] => 0.98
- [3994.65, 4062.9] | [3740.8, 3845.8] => 1.58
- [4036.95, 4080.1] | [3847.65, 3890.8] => 1.41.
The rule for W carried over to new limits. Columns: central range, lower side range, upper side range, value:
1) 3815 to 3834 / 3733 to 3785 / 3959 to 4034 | 0.17 mag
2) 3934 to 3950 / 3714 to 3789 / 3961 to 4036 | 0.38 mag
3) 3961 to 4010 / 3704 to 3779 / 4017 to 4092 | 0.19 mag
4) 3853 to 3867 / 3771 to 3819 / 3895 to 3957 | -0.11 mag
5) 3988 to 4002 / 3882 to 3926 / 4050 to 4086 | -0.09 mag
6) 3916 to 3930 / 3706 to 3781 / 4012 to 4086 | 0.25 mag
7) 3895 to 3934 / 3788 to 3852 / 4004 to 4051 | 0.18 mag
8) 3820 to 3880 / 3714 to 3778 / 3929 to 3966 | -0.14 mag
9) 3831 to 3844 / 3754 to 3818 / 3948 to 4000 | 0.37 mag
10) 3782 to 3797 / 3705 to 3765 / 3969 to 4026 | -0.08 mag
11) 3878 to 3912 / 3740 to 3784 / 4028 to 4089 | 0.12 mag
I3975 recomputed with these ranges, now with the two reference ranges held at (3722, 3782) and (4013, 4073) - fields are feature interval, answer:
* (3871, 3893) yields 3.1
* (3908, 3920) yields 0.0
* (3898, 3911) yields 0.8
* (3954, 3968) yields 4.6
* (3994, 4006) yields 0.0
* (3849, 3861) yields 0.1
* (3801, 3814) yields -2.2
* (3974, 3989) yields 1.0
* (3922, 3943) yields 9.8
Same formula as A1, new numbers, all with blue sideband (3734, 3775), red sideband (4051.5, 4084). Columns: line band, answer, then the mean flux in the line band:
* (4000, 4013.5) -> -0.075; 15.7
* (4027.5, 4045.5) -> -0.049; 15.8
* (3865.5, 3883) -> -0.007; 12.5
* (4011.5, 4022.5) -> -0.103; 16.2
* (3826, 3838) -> 0.396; 8.17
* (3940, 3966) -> 0.205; 11.4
